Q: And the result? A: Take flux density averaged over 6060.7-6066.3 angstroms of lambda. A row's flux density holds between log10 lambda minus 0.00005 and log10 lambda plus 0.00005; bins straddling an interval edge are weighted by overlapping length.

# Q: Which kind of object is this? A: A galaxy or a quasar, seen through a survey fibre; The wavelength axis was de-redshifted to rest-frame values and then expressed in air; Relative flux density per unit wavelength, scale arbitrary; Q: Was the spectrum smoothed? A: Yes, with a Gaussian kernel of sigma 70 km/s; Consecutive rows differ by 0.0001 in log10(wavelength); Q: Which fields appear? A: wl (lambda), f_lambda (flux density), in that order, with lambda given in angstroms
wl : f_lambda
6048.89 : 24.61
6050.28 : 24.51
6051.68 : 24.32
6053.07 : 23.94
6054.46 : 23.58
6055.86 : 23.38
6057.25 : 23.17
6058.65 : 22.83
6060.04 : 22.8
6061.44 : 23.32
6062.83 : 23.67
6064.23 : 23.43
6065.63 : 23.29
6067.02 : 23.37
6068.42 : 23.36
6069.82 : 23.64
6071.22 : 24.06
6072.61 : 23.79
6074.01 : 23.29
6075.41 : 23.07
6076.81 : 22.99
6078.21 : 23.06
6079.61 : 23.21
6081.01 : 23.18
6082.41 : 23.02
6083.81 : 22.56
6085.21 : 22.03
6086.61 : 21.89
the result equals 23.4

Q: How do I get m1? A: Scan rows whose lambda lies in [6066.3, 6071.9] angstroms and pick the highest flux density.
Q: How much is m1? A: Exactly 24.06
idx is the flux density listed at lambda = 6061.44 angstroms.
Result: 23.32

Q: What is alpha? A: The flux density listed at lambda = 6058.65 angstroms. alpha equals 22.83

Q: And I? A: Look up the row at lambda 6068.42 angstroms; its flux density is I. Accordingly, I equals 23.36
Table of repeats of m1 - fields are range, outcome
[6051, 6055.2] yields 24.32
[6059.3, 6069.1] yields 23.67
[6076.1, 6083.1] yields 23.21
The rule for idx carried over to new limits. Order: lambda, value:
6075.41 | 23.07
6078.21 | 23.06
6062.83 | 23.67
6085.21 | 22.03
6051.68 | 24.32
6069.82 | 23.64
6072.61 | 23.79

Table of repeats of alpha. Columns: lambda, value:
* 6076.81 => 22.99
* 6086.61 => 21.89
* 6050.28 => 24.51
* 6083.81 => 22.56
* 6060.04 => 22.8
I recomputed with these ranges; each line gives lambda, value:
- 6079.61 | 23.21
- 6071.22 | 24.06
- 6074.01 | 23.29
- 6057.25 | 23.17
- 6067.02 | 23.37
